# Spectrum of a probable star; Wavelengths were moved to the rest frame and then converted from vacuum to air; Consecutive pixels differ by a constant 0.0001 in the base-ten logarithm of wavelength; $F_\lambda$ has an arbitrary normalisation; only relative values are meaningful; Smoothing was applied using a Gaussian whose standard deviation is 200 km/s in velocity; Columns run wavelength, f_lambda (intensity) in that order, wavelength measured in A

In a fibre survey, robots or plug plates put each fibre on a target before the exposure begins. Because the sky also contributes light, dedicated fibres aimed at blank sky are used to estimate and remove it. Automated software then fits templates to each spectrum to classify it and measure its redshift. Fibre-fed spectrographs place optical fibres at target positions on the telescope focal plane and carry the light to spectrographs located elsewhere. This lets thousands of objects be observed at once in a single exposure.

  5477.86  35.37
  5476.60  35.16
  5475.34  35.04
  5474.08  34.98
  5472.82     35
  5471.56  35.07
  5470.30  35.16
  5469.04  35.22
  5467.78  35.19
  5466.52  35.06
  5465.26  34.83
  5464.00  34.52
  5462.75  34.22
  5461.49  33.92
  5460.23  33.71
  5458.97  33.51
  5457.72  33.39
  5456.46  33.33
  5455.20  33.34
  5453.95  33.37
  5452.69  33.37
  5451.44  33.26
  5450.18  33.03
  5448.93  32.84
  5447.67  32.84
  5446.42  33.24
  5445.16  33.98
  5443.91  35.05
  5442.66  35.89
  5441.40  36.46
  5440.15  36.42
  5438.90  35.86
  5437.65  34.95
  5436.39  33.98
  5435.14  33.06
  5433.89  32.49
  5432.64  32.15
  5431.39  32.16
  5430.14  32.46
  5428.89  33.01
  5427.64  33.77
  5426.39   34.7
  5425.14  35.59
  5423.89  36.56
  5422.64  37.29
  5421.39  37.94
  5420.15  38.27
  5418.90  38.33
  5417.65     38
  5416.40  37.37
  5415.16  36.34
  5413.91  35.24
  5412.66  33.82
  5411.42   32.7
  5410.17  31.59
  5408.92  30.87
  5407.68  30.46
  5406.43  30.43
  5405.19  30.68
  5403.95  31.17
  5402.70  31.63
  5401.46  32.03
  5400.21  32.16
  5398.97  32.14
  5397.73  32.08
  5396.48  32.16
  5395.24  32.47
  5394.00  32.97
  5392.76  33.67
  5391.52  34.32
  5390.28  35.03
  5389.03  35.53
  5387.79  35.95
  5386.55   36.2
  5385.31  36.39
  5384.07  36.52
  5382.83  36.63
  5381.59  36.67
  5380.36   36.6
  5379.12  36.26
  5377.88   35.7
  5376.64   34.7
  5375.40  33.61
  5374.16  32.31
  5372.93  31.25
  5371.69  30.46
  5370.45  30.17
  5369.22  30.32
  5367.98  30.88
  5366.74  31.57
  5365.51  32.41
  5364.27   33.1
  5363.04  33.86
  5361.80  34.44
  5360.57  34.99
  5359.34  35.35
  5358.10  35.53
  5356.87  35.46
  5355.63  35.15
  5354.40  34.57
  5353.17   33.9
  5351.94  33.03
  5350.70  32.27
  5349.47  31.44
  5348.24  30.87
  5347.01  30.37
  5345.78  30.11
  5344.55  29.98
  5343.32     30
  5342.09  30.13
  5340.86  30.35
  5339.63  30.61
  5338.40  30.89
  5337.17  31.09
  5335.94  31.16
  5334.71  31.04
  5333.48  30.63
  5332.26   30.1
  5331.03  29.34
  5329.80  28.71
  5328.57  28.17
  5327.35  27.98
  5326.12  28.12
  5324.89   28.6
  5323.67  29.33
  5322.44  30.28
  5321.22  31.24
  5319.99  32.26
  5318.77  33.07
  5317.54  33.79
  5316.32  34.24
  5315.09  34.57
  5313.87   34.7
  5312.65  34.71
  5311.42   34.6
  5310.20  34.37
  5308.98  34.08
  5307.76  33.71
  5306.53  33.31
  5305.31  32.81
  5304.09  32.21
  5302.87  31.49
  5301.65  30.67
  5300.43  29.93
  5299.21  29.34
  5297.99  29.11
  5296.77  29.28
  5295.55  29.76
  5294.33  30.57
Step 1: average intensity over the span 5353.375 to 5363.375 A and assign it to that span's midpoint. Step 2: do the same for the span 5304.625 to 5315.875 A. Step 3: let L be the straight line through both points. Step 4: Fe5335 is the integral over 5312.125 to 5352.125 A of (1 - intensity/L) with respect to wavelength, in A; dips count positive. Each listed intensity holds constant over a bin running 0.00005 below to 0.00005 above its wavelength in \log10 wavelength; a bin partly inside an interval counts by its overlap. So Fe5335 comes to 4.0 A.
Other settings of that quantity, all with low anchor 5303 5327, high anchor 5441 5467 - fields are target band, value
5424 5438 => 0.05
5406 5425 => -0.86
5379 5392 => -1.08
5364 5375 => 0.57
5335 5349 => 0.98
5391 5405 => 0.42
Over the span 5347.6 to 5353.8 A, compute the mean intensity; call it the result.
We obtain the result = 32.3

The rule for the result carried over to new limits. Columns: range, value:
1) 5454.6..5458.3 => 33.3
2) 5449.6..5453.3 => 33.2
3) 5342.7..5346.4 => 30.1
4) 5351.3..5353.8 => 33.4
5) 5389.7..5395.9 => 33.7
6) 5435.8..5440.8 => 35.3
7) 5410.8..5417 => 35.1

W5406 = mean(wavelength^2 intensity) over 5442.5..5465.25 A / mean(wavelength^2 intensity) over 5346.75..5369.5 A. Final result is 1.05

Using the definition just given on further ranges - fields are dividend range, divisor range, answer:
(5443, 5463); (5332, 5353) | 1.13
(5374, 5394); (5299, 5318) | 1.10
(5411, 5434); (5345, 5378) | 1.10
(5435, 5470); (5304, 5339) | 1.13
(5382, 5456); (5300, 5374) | 1.10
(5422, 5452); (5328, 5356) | 1.14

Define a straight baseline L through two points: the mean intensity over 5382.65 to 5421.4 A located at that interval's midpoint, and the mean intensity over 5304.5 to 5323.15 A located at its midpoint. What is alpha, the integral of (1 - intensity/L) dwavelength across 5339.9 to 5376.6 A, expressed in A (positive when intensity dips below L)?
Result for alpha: 1.47 A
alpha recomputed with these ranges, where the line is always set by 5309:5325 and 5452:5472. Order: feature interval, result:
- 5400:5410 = 0.75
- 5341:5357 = 0.61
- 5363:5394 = -0.48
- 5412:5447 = -1.29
